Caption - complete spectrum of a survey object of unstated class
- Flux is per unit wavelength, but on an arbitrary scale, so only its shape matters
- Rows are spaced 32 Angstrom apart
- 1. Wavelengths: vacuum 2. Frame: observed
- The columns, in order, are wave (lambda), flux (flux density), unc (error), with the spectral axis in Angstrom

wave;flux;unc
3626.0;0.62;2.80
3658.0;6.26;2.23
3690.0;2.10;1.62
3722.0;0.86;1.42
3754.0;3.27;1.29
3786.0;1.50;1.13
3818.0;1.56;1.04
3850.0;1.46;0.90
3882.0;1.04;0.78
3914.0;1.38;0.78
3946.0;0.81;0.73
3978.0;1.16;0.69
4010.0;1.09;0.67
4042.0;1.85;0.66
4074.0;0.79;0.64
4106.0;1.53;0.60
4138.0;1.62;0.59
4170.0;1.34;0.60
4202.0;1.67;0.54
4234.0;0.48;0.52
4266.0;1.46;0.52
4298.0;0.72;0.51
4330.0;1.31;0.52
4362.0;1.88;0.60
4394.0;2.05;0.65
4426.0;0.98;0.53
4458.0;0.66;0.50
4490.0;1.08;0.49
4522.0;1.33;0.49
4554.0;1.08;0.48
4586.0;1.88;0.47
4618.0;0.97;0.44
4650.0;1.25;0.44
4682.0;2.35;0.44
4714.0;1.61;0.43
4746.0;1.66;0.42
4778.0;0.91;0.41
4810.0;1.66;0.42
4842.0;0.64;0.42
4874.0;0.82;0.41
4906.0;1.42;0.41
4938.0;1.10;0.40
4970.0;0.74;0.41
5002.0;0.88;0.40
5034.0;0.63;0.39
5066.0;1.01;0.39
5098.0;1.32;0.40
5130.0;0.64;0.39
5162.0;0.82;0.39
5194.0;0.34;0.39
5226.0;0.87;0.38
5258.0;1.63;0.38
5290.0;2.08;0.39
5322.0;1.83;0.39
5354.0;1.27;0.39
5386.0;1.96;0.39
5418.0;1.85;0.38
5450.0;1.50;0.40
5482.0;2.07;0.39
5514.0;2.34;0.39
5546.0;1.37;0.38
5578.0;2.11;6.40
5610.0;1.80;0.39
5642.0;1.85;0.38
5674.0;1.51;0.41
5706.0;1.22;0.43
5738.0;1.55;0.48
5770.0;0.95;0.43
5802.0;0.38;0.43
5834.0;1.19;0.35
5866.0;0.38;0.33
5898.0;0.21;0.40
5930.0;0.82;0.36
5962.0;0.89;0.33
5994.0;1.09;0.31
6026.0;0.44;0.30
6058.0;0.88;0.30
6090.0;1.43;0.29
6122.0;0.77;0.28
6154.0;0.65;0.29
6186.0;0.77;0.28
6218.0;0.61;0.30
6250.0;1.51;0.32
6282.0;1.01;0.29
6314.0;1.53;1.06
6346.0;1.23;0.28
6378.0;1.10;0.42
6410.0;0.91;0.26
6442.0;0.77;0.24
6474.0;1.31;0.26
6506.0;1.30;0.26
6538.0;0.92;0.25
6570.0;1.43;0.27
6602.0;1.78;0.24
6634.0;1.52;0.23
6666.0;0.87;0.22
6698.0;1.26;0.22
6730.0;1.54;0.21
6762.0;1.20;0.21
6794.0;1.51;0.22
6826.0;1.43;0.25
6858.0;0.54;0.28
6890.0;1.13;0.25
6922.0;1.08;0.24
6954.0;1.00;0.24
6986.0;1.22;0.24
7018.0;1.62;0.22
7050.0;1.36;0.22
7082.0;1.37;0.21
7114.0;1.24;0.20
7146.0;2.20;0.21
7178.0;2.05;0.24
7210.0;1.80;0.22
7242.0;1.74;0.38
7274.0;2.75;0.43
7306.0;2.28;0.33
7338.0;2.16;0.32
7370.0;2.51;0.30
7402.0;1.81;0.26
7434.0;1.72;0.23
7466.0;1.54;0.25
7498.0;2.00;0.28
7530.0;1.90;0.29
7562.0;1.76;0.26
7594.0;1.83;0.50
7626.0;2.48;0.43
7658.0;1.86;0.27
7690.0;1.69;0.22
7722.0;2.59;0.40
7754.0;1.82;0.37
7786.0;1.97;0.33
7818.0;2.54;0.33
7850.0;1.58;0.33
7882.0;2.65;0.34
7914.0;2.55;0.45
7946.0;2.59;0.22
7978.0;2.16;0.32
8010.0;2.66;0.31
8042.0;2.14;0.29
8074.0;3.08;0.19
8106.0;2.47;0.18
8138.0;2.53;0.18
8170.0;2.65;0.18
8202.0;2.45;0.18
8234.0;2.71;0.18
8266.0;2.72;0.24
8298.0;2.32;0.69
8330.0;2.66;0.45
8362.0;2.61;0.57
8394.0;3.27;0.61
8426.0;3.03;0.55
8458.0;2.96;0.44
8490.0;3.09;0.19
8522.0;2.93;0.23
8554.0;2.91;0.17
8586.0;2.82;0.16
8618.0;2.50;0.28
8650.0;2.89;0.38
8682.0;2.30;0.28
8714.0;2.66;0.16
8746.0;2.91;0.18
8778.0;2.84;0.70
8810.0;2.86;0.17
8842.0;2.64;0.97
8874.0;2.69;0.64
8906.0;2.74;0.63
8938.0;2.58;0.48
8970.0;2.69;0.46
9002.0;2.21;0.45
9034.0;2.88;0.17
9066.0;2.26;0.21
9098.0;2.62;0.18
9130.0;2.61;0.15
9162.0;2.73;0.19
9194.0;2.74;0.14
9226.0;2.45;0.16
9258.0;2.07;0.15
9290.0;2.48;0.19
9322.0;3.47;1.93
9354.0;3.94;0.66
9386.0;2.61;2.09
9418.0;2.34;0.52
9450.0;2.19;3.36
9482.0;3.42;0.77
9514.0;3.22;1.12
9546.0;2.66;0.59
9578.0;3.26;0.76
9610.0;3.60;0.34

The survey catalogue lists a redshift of 0.79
